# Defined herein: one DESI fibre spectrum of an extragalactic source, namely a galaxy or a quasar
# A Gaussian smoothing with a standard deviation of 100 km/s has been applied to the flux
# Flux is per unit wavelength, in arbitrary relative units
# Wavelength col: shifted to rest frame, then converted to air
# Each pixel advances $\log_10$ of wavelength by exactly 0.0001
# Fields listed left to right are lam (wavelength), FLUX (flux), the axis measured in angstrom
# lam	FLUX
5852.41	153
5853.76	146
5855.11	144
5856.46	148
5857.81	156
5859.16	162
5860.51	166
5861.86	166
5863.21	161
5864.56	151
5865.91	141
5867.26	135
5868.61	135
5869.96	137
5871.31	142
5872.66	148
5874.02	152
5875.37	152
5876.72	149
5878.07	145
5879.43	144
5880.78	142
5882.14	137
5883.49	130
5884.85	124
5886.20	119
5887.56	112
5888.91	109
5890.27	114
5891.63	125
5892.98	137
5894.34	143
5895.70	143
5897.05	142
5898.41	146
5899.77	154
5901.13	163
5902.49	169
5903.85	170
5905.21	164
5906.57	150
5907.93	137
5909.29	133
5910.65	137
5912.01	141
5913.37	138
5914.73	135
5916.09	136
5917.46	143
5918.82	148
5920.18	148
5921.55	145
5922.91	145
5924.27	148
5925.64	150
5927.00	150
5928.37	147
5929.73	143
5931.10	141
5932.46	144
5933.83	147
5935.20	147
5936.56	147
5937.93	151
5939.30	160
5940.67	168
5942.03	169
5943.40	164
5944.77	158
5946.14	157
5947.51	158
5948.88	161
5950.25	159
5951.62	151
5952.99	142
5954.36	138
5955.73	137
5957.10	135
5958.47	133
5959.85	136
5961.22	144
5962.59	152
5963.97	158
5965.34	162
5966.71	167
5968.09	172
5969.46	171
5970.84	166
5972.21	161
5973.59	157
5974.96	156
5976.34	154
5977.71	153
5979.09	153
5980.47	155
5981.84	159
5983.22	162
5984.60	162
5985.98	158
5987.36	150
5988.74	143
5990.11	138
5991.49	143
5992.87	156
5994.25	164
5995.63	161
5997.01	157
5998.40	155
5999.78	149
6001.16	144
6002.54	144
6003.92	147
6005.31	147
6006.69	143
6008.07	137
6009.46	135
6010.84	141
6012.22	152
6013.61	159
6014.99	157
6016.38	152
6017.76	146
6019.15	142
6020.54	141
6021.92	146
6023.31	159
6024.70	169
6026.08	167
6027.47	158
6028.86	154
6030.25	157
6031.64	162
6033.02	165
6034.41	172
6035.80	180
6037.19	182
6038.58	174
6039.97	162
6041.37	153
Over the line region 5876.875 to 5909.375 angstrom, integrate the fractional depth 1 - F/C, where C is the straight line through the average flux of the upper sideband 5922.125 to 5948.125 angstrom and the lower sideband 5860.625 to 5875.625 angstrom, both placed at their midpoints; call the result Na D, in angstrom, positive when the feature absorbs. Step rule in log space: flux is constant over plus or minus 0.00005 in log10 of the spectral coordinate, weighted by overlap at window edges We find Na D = 2.1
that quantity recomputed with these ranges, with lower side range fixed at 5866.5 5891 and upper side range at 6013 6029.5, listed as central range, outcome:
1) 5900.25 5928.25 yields -1.6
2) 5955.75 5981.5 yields -1.3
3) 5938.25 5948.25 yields -1.3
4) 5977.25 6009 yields -0.2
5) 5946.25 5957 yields -0.3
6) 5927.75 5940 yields -0.4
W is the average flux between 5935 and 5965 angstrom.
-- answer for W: 151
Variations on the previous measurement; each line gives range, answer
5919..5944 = 151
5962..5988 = 159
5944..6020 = 152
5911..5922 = 142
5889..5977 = 149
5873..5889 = 136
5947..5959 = 146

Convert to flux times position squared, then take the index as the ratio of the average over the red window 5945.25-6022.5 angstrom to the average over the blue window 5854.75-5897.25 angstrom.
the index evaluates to 1.11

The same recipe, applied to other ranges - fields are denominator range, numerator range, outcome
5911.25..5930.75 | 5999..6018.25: 1.05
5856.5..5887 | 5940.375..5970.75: 1.09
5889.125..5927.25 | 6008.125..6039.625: 1.13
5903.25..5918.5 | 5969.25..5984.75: 1.13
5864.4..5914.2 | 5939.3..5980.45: 1.13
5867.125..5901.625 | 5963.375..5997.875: 1.18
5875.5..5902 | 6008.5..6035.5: 1.19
